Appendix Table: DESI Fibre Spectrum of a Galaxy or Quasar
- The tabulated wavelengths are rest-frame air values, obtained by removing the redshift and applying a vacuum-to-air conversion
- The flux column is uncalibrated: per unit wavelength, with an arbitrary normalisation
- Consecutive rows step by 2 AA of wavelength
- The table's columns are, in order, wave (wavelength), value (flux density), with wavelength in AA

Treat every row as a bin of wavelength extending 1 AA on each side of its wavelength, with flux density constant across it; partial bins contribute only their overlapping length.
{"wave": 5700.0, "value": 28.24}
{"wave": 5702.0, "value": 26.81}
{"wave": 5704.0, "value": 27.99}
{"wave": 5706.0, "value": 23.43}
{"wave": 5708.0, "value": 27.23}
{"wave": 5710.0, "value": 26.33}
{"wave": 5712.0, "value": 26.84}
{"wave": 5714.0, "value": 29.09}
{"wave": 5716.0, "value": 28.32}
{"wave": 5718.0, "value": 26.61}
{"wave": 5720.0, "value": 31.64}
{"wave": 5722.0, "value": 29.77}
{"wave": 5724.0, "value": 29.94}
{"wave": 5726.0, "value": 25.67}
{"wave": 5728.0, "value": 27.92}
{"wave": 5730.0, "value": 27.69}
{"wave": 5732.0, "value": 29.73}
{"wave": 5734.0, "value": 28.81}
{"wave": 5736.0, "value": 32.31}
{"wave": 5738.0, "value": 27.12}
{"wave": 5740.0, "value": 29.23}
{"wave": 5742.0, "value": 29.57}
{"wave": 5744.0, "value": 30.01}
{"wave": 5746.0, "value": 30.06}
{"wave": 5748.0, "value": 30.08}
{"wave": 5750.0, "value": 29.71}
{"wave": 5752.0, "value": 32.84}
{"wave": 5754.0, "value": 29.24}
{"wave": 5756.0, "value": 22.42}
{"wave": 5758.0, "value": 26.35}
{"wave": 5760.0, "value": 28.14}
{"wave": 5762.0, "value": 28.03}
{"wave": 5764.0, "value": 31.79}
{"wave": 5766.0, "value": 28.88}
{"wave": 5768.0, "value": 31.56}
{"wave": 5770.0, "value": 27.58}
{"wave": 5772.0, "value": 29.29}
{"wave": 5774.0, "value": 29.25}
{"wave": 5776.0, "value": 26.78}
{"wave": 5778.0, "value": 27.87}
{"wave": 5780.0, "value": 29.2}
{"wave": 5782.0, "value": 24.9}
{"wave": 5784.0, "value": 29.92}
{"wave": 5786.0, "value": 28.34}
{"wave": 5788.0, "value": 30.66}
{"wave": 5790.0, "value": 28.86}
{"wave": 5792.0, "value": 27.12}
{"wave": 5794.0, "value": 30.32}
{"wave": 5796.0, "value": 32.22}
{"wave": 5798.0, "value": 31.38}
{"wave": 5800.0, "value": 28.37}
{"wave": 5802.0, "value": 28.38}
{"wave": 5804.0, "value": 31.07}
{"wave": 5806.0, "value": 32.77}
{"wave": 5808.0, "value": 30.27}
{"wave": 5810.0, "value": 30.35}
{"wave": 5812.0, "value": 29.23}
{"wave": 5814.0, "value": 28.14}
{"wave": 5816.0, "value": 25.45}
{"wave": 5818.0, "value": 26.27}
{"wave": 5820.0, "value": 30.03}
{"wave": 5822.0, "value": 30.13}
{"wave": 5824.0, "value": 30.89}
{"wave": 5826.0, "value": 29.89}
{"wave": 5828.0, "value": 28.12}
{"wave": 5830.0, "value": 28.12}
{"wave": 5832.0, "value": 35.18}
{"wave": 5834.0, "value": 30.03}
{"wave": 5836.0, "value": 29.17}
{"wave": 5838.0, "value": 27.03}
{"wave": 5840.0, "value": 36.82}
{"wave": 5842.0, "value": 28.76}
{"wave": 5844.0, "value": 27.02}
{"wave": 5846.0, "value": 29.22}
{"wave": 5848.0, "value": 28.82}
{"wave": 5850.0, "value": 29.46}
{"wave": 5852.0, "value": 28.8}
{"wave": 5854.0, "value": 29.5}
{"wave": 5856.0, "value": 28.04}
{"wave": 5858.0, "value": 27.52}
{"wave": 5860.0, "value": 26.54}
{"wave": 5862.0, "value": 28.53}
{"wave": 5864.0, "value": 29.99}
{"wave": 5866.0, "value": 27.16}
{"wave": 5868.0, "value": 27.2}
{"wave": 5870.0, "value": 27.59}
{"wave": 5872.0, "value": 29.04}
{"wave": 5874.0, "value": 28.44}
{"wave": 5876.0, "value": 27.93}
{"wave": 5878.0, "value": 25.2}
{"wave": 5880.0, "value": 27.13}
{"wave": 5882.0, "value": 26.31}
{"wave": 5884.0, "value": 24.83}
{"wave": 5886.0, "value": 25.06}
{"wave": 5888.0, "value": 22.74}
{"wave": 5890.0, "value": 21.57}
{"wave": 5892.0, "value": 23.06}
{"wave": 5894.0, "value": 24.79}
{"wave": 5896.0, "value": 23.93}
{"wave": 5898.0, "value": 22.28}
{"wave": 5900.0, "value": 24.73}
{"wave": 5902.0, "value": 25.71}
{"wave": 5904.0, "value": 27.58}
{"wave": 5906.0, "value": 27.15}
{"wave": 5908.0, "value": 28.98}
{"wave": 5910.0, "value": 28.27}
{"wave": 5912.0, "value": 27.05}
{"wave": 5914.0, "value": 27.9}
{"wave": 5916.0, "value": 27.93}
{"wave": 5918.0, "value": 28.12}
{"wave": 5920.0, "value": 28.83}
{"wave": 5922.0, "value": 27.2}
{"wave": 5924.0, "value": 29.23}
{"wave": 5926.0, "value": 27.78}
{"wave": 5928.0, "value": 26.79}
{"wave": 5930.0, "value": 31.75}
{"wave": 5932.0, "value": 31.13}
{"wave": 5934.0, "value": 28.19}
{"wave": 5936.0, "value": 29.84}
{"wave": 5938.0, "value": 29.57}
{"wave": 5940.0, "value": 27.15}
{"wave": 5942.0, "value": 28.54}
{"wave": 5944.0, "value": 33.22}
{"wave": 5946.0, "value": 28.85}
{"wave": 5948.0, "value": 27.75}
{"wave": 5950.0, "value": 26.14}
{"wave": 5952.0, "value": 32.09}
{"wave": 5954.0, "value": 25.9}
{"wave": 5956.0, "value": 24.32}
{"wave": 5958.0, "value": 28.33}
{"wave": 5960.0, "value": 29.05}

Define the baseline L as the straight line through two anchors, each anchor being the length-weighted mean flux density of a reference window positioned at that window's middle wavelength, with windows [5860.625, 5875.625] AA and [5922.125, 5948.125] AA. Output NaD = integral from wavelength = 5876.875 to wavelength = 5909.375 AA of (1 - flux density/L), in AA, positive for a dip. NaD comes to 3.9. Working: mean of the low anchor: 28.2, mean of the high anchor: 29.2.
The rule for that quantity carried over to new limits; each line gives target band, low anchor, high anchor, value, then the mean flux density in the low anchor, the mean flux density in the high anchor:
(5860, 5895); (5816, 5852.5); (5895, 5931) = 2.5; 29.5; 27.3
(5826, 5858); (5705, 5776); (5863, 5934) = -2.4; 28.6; 26.9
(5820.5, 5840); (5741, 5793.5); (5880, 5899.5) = -2.9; 28.8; 24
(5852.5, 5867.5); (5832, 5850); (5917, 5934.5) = 0.8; 29.9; 28.8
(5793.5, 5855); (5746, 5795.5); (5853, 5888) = -3.8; 28.8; 27.3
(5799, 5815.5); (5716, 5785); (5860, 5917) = -1.1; 28.8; 26.4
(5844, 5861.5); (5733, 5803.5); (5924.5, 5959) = 0.3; 29.1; 28.7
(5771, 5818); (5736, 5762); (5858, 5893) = -1.9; 28.8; 26.4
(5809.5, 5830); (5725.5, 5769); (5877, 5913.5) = -1.2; 29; 25.4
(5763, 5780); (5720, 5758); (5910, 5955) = -0.1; 29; 28.7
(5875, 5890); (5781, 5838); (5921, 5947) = 2.0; 29.4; 29.2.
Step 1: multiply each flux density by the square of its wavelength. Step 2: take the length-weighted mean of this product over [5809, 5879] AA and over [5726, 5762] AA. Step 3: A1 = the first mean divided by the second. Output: 1.0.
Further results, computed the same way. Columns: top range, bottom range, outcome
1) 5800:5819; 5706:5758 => 1.04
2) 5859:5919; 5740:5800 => 0.95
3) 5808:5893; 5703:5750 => 1.03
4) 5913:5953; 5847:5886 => 1.07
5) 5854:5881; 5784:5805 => 0.96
